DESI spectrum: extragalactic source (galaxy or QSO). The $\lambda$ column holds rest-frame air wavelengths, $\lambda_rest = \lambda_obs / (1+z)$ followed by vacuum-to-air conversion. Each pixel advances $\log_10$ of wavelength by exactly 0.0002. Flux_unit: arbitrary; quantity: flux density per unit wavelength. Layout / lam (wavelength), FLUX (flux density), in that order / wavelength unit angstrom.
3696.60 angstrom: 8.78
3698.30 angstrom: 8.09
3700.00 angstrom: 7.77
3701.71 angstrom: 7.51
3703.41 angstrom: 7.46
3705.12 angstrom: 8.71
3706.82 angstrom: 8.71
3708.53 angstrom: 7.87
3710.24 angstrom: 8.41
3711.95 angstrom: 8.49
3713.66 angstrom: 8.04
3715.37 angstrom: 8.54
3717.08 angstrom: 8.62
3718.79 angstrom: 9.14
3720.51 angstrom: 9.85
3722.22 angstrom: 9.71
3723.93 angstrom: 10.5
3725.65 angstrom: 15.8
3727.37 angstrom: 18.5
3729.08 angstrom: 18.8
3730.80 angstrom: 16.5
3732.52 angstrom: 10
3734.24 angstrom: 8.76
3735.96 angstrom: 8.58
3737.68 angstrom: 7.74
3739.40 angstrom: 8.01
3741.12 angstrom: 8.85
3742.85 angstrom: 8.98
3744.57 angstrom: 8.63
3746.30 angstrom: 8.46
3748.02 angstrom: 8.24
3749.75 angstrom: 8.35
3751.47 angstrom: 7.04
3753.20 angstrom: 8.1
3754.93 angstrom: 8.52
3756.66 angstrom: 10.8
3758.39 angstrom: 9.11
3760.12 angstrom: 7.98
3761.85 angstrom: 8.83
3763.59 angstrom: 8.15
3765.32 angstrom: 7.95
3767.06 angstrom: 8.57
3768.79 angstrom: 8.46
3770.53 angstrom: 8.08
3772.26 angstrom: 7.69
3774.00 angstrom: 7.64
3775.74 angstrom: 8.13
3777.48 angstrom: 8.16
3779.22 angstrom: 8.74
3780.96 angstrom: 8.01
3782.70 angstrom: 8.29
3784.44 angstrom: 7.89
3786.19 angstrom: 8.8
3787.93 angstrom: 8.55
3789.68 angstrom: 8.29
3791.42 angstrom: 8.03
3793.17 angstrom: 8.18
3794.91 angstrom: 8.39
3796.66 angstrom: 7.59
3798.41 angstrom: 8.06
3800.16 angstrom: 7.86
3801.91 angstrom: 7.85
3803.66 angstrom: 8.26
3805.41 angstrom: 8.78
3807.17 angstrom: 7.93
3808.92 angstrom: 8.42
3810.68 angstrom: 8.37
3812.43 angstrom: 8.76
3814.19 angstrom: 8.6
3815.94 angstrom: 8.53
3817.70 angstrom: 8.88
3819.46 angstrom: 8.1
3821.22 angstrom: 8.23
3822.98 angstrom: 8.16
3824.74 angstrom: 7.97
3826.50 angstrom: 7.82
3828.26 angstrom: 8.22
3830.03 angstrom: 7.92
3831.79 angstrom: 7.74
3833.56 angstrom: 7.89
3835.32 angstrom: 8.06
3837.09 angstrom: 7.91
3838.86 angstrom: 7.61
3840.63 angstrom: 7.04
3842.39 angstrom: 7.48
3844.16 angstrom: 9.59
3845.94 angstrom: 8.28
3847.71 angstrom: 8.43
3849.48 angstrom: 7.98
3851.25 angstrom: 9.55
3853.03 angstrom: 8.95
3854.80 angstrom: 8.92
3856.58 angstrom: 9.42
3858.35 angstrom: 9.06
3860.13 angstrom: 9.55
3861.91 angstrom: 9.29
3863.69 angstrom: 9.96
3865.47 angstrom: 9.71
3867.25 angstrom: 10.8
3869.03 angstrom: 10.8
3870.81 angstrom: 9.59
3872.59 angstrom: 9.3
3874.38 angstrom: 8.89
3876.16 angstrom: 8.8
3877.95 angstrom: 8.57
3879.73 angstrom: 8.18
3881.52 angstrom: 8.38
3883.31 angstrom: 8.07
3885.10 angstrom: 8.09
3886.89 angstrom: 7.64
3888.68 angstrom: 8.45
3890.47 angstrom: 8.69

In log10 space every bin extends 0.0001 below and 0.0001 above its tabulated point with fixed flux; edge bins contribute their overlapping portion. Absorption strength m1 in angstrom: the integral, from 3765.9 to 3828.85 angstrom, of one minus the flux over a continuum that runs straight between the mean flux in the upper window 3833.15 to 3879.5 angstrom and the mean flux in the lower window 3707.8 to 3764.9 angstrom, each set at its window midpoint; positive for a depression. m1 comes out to 7.33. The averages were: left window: 9.74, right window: 8.9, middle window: 8.23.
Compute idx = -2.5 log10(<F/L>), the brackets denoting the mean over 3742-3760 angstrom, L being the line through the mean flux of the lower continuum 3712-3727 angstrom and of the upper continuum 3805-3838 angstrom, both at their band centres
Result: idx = 0.12 mag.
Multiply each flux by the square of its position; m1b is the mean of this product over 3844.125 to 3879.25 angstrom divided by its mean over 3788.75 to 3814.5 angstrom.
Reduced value 1.16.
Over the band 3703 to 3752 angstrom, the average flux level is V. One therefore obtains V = 9.88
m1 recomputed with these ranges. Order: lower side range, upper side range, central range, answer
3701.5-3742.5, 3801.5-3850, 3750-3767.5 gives 1.77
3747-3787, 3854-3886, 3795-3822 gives 1.21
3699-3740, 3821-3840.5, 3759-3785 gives 2.52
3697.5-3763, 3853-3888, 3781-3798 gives 2.06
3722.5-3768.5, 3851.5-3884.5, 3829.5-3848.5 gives 2.84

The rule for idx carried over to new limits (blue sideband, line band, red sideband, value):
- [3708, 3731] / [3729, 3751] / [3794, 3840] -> 0.11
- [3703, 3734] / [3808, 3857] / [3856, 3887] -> 0.15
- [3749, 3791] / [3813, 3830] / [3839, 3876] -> 0.07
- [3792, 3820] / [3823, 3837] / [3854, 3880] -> 0.10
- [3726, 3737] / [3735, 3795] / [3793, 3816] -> 0.30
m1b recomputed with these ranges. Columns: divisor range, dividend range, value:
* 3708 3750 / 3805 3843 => 0.84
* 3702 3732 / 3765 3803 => 0.79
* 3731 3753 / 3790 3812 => 0.97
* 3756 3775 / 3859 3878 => 1.20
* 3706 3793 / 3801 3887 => 0.98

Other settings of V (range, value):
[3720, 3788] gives 9.44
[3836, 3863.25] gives 8.62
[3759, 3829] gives 8.23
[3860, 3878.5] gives 9.59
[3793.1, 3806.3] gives 8.12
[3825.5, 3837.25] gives 7.94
